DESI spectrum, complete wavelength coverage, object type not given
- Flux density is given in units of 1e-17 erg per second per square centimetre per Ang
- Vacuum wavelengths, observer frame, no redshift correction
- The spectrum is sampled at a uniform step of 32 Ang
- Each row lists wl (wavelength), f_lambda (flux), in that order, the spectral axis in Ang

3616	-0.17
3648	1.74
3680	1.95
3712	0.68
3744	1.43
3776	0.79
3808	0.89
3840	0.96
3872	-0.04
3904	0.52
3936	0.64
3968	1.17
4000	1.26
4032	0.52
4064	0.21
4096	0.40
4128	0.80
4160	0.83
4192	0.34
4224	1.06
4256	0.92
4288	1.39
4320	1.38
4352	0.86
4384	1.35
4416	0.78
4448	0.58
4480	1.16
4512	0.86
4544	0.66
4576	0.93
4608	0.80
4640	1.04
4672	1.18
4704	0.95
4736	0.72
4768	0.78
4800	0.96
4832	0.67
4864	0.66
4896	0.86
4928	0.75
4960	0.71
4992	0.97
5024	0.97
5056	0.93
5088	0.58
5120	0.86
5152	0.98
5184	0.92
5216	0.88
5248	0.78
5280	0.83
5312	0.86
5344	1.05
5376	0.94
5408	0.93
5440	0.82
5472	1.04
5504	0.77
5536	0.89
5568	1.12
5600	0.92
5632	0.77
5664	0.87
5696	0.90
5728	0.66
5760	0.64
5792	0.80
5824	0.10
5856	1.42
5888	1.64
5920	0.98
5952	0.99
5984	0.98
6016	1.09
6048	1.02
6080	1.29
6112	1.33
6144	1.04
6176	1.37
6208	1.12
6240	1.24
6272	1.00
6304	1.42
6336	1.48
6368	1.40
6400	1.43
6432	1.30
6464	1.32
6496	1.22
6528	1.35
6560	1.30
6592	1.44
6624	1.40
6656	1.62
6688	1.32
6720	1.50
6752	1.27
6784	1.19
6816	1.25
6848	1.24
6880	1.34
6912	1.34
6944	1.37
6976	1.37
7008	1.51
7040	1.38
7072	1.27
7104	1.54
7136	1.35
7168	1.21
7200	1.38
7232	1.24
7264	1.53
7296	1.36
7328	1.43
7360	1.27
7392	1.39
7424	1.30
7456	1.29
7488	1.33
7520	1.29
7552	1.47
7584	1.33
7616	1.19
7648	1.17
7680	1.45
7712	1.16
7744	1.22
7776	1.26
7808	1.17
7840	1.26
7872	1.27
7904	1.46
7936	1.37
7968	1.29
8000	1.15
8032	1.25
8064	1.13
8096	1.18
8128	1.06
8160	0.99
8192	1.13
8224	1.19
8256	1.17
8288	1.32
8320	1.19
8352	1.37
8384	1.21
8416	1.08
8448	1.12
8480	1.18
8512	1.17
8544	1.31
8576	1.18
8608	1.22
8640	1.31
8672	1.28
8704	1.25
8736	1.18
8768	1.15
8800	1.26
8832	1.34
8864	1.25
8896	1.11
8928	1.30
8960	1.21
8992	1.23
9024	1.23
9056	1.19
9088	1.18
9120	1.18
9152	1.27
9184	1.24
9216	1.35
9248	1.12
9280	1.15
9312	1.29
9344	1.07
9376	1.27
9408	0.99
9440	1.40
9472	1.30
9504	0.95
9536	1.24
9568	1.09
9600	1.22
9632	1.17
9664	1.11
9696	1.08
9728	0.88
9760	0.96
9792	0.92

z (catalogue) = 0.58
